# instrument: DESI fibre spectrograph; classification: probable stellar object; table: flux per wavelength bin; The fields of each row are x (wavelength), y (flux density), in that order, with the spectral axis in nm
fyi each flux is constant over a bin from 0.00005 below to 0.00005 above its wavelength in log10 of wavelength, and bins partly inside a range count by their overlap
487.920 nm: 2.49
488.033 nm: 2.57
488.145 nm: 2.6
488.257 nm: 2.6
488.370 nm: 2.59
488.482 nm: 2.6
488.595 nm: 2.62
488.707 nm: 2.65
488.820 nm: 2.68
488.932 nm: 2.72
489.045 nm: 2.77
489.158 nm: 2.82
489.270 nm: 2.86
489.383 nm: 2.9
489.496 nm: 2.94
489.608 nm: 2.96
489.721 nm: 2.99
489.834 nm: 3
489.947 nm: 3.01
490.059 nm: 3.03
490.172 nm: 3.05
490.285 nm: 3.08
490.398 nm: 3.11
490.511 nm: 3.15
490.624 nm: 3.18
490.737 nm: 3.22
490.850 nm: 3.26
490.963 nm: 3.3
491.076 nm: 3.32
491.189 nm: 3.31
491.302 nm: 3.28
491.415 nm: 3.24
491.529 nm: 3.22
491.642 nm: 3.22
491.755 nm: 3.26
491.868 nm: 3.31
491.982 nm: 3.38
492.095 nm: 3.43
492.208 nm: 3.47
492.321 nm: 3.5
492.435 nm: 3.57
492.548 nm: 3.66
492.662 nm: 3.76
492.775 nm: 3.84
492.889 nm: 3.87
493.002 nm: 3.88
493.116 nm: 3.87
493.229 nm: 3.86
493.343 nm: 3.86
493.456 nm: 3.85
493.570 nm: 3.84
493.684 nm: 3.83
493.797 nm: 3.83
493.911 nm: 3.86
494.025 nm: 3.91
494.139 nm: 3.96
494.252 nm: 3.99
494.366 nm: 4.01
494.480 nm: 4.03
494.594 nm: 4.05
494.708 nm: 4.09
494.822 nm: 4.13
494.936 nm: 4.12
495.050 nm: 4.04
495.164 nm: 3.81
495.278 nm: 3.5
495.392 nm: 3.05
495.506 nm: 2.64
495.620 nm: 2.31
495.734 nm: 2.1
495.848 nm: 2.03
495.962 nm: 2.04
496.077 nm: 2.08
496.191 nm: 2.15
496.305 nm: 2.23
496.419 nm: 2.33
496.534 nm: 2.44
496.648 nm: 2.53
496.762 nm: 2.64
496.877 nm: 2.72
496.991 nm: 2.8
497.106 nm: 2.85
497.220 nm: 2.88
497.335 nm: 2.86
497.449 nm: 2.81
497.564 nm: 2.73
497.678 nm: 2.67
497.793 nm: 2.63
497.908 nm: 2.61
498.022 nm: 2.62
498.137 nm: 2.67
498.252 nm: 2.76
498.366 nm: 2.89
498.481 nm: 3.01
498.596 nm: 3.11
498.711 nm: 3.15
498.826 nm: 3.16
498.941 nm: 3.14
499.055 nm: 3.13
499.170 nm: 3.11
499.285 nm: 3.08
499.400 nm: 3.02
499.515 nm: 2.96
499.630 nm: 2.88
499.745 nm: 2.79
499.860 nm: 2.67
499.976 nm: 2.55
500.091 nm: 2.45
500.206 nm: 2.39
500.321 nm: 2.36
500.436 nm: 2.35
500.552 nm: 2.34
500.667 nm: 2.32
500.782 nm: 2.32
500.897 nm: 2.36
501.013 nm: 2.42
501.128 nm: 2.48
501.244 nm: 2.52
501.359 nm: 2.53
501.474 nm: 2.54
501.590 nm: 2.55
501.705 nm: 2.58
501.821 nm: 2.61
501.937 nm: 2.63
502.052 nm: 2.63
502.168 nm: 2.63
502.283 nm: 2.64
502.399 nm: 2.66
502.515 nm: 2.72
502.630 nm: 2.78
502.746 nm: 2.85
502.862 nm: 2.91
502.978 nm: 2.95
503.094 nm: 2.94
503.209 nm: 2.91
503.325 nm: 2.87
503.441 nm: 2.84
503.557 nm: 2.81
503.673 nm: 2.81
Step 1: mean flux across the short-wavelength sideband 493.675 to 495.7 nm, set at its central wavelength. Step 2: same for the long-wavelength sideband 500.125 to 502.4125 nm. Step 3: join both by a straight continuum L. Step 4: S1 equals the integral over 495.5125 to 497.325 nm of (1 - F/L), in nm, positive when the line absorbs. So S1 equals 0.51 nm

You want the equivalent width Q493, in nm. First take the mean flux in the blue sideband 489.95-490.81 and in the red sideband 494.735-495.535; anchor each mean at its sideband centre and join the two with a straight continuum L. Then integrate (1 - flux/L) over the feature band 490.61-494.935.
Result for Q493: -0.33 nm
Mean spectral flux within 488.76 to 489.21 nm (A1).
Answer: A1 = 2.74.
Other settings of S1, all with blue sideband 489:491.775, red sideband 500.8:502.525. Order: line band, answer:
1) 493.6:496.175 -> -0.47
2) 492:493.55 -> -0.38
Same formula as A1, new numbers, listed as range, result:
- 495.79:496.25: 2.08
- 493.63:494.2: 3.88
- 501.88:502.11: 2.63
